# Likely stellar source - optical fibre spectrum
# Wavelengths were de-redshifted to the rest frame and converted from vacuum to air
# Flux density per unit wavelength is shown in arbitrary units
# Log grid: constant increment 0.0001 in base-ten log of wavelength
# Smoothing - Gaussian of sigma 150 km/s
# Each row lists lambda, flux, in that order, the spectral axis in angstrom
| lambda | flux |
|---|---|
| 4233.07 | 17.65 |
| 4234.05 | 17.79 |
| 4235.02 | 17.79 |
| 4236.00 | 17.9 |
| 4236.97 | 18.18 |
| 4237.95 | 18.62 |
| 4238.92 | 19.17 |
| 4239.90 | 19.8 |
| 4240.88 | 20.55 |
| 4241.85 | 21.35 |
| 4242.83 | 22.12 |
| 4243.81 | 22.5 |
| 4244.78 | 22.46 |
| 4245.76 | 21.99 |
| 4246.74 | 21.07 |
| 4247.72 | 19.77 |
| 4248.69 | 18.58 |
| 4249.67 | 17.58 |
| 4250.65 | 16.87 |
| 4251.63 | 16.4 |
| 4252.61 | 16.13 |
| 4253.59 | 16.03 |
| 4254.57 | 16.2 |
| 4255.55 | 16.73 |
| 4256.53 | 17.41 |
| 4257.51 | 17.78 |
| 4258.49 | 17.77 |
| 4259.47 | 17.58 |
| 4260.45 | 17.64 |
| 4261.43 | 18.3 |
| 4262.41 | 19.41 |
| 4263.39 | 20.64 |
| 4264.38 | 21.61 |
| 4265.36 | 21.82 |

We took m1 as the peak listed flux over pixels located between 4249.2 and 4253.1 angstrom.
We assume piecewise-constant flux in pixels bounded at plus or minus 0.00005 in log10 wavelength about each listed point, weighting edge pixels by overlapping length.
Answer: 17.58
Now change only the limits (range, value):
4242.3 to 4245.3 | 22.5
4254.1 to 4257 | 17.41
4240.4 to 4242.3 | 21.35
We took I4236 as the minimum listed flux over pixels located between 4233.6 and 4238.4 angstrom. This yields 17.79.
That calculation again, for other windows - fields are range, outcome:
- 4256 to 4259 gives 17.41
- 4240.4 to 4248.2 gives 19.77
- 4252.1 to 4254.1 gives 16.03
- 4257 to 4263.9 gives 17.58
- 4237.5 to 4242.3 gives 18.62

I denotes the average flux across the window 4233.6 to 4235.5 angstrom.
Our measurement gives 17.8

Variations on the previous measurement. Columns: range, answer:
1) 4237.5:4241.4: 19.6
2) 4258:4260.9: 17.7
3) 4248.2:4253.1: 17.1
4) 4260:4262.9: 18.5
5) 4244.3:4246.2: 22.2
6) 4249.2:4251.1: 17.2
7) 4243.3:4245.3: 22.5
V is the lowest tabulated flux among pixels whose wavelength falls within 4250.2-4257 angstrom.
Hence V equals 16.03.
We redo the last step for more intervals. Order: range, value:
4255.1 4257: 16.73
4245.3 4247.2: 21.07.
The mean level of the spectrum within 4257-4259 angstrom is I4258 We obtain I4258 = 17.8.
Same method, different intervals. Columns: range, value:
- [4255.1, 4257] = 17.1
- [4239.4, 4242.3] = 20.5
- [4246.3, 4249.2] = 19.8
